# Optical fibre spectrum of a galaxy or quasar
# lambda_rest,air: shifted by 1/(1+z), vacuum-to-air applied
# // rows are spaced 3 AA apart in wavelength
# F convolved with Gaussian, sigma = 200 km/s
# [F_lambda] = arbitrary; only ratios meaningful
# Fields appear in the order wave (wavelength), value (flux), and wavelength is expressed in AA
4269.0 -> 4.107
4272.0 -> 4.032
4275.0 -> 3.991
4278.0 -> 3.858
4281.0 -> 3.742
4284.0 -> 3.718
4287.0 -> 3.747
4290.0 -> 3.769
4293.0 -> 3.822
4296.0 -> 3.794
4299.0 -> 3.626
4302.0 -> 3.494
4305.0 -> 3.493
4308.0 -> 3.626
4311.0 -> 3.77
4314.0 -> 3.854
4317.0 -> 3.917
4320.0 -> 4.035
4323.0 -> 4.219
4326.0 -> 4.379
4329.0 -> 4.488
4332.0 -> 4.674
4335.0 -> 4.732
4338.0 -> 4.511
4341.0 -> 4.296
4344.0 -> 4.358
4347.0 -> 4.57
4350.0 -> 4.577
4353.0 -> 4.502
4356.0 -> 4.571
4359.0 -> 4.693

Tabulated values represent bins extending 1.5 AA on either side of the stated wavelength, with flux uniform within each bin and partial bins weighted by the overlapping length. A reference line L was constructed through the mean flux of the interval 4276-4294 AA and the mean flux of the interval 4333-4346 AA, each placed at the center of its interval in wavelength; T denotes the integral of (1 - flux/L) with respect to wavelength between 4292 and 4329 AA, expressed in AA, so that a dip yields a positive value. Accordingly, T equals 2.3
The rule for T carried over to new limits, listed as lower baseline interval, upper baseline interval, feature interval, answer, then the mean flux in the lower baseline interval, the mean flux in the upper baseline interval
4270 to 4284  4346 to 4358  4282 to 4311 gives 2.72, 3.89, 4.56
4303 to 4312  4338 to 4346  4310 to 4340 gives -1.96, 3.61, 4.38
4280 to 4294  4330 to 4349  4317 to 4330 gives 0.19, 3.76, 4.52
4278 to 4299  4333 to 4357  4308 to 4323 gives 0.82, 3.76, 4.52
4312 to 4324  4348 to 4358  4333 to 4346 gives -0.45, 3.99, 4.56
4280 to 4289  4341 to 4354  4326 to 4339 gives -0.84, 3.74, 4.48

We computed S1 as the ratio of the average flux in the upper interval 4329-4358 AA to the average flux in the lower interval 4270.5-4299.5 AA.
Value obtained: 1.19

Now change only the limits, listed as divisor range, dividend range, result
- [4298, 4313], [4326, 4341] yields 1.26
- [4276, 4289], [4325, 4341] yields 1.20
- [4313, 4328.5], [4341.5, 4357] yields 1.09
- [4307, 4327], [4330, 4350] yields 1.14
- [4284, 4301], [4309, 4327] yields 1.07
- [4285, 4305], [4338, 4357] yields 1.21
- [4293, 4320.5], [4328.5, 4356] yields 1.21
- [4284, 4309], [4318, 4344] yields 1.20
